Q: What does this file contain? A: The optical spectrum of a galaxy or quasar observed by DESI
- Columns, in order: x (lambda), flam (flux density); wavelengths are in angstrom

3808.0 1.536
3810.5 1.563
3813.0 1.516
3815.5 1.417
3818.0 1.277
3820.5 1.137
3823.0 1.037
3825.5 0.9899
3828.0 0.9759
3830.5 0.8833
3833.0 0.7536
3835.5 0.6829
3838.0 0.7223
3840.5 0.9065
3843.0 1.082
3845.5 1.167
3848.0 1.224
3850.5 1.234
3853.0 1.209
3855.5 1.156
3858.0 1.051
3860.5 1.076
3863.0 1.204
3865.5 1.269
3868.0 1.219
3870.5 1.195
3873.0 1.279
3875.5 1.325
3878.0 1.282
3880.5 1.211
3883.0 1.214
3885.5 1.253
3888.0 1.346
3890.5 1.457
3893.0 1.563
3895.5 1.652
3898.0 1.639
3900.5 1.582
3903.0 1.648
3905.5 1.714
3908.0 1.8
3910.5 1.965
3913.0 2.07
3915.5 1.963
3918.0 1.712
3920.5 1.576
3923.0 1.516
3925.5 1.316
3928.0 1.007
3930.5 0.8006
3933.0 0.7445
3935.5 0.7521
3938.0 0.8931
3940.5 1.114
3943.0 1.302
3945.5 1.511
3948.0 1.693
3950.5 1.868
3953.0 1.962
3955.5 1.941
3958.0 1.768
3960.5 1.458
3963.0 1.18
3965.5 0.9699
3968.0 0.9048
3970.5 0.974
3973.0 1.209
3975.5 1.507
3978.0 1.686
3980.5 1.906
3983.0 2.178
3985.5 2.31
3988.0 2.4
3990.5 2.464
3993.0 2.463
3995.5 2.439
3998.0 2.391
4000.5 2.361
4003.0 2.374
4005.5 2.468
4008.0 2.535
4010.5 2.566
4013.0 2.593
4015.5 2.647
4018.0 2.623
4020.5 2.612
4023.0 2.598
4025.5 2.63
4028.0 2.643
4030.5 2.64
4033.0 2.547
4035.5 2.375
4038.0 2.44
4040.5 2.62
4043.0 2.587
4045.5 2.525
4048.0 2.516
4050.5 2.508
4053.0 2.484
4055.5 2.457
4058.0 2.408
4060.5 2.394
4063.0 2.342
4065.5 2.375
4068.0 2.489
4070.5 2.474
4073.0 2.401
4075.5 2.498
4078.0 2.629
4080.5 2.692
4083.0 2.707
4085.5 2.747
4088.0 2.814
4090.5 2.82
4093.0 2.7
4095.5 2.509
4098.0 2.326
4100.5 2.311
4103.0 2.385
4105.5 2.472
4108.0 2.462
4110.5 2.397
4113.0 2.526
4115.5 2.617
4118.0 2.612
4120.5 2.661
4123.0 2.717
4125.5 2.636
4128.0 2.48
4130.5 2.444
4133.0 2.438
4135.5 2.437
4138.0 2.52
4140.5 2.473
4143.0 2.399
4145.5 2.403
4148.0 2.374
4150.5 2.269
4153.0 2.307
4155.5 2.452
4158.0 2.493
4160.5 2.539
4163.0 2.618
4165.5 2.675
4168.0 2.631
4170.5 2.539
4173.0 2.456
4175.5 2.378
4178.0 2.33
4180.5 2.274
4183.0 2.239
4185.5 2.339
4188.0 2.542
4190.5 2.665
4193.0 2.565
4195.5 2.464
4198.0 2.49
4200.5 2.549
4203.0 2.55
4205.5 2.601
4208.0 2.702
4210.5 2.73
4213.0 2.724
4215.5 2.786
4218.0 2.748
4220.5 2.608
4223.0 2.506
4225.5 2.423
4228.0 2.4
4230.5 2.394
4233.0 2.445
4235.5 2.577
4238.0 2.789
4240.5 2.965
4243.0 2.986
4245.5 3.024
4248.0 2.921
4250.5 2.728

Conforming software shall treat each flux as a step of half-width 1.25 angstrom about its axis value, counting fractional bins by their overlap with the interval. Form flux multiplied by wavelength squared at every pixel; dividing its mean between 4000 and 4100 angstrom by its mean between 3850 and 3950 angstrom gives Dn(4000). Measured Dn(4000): 2.00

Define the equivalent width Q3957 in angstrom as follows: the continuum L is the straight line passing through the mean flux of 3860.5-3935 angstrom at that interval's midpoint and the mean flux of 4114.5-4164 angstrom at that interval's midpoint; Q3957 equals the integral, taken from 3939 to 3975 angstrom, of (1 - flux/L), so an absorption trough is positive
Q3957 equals 5.59 angstrom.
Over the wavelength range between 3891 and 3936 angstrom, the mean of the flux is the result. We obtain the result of 1.51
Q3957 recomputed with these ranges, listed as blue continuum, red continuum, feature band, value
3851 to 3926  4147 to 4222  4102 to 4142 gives -3.9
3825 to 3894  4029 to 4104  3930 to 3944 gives 6.1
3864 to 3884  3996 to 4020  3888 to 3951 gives 6.7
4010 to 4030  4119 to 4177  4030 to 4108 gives 1.5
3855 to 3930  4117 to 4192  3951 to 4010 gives -3.8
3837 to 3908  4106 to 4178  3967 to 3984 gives 2.7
